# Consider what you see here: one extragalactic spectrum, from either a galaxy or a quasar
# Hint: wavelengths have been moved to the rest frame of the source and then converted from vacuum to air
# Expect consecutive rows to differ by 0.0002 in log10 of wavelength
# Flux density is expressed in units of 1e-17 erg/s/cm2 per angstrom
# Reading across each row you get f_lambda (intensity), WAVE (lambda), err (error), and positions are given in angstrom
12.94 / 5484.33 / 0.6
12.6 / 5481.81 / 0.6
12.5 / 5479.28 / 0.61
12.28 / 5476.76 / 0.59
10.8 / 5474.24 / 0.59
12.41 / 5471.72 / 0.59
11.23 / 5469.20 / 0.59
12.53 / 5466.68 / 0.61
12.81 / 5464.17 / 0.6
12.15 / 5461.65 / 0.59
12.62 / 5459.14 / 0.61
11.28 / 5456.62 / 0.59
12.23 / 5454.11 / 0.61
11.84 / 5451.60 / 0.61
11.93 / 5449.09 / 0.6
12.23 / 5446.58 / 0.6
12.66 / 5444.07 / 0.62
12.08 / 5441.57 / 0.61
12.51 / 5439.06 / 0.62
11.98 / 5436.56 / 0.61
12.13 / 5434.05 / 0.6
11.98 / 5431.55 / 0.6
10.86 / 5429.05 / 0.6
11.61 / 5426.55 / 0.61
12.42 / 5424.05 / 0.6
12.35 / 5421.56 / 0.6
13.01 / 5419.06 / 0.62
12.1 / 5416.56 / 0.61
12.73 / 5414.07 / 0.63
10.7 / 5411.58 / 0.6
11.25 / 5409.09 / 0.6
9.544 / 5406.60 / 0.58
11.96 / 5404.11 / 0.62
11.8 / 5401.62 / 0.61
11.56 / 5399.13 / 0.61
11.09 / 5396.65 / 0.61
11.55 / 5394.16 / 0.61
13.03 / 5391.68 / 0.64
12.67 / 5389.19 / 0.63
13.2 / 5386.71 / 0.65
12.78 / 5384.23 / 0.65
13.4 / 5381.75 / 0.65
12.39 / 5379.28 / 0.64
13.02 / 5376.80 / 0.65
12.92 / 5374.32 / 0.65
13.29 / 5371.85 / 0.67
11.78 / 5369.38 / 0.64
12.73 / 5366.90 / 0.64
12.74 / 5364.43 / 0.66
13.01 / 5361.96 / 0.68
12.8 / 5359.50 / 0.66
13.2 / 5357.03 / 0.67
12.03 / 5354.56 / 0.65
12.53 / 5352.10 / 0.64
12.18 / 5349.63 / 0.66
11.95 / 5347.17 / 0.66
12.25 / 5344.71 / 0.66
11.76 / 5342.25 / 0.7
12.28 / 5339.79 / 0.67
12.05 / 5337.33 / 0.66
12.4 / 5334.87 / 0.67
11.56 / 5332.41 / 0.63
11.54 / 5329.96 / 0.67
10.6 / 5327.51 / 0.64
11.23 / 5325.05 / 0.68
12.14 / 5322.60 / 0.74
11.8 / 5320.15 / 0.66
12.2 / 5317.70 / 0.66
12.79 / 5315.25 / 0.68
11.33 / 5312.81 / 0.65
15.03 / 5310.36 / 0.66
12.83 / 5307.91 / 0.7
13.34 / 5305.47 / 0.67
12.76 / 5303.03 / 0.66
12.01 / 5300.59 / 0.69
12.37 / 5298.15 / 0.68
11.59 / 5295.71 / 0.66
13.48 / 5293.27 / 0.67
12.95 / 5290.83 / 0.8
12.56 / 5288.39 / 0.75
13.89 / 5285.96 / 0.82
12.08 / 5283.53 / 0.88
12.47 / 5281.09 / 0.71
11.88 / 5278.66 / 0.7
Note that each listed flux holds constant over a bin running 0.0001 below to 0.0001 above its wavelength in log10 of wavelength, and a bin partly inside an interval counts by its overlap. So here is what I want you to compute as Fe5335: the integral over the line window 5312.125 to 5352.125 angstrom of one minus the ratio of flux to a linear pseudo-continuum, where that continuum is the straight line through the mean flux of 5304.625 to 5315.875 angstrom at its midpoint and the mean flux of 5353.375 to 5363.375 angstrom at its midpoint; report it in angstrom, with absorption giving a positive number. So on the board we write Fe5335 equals 3.2 angstrom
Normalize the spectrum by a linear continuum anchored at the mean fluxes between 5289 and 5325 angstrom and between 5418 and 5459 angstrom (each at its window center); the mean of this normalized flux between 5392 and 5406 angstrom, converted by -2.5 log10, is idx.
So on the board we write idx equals 0.06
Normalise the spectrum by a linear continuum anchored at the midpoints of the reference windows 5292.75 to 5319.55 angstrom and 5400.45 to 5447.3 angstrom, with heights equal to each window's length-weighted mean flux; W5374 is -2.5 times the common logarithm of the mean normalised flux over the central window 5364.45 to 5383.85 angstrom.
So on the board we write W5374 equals -0.05 mag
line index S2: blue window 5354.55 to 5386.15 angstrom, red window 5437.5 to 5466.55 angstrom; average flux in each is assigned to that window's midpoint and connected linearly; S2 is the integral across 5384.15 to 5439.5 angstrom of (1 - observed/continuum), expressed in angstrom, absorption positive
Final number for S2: 2.6 angstrom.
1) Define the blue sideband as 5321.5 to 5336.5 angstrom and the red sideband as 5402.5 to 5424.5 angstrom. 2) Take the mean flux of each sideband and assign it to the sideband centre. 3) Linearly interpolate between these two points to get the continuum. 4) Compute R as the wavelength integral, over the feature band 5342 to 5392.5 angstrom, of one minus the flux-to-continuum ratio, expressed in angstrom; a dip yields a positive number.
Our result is -4.32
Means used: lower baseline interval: 11.6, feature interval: 12.7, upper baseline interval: 11.8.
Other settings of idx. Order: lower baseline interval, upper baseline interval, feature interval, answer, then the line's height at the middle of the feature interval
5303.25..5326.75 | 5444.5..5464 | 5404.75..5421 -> 0.056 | 12.2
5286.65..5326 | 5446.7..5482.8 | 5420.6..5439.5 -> 0.021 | 12.2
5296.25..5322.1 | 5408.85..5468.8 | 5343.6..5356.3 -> 0.019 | 12.4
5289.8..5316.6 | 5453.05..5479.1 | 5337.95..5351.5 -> 0.043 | 12.6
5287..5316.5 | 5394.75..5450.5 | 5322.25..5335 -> 0.098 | 12.6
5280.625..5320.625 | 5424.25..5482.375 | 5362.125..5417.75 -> 0.010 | 12.3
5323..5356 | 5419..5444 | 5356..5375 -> -0.076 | 11.9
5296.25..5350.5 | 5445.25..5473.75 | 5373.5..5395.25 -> -0.055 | 12.1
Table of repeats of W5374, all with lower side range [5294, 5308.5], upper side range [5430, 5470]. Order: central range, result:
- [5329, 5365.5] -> 0.01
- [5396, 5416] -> 0.08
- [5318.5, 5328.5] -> 0.09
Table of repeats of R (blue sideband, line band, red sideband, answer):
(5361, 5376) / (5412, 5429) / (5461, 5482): 0.3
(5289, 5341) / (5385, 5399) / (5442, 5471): -0.1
